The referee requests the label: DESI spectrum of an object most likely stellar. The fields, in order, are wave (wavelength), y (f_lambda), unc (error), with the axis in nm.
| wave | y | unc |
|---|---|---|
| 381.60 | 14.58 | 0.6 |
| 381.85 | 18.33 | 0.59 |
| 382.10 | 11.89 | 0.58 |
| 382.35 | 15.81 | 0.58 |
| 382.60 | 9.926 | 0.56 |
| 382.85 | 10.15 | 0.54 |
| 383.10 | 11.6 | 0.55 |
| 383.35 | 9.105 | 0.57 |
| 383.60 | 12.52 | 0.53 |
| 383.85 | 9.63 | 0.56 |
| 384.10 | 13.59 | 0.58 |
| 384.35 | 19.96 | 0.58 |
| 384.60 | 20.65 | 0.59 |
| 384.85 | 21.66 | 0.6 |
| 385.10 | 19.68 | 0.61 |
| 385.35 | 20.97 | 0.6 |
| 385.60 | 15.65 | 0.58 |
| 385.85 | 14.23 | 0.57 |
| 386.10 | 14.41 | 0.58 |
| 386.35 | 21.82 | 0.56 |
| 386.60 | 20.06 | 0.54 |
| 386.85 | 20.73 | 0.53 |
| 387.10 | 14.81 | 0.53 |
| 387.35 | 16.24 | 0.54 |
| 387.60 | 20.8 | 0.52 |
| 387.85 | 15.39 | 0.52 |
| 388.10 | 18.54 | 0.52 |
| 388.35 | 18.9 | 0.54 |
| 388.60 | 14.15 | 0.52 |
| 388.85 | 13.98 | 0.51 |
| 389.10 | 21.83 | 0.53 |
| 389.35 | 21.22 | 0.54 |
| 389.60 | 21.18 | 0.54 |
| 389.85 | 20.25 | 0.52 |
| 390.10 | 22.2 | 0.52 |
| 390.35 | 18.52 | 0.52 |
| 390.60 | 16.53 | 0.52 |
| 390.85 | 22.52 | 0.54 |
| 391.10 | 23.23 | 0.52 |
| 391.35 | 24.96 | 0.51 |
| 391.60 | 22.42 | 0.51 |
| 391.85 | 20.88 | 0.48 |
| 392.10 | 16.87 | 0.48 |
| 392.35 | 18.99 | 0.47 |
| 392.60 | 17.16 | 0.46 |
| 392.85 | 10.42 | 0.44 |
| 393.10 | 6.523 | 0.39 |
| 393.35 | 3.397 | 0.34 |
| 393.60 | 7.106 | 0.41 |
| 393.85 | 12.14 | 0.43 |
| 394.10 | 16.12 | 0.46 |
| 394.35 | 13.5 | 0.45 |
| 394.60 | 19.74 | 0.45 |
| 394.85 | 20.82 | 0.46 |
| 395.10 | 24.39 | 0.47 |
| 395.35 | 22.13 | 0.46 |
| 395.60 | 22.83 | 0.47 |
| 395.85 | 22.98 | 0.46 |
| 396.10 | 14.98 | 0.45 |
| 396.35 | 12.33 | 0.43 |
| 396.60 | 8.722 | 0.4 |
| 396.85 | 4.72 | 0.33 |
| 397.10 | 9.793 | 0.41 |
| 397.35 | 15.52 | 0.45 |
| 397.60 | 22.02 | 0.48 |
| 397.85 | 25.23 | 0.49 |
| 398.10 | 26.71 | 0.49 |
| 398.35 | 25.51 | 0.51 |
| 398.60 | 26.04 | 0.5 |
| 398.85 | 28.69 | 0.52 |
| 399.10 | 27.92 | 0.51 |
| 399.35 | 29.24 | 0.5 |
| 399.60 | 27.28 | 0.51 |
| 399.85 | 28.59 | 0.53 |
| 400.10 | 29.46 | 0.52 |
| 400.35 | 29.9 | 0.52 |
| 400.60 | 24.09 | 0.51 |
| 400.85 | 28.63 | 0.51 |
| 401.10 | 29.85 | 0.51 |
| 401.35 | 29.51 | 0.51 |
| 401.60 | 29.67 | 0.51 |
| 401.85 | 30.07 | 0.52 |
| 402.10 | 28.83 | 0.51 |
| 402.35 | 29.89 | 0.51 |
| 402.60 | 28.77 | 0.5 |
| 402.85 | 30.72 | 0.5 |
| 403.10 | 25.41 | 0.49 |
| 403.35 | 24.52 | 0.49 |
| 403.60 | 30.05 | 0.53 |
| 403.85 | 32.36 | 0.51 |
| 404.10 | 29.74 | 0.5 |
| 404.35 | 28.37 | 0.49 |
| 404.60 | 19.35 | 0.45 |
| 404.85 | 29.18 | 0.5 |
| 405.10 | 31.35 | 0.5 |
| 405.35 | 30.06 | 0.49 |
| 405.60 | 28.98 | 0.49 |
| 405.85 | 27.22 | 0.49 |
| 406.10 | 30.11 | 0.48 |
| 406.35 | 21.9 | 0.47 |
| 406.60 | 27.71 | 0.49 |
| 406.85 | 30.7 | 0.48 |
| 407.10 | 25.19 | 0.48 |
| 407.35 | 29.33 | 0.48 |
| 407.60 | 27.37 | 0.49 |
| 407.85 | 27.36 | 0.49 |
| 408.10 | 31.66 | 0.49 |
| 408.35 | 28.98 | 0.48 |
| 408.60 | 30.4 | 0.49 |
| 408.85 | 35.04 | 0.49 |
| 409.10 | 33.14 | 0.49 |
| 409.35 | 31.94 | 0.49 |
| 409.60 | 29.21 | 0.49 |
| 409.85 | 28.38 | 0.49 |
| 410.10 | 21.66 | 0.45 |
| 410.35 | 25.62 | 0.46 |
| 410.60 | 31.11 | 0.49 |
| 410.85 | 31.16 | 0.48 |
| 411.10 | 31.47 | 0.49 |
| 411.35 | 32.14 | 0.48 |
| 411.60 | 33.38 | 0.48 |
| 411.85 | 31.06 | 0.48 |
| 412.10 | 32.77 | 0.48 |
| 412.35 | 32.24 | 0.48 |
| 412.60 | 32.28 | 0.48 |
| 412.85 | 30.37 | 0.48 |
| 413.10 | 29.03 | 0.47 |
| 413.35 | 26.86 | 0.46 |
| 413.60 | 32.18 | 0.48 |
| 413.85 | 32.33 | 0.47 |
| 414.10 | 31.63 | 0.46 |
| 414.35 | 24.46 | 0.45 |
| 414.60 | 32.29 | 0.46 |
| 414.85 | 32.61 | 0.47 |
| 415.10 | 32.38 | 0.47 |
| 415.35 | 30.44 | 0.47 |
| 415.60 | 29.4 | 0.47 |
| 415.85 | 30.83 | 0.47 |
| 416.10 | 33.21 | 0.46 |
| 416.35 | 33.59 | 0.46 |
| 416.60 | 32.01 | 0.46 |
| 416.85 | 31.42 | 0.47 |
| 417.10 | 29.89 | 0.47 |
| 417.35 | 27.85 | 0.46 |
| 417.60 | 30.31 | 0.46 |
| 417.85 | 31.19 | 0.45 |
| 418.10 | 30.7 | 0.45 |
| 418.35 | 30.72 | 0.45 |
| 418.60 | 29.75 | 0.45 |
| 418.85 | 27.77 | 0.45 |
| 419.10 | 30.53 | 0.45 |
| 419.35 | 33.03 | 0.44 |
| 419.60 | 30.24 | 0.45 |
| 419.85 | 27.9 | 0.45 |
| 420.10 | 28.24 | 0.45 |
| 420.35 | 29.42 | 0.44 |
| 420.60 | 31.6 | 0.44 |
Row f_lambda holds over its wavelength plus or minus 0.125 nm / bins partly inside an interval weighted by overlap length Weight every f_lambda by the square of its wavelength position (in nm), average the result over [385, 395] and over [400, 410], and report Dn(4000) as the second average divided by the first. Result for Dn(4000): 1.8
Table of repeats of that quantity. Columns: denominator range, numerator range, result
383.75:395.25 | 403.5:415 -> 1.86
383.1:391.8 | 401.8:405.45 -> 1.70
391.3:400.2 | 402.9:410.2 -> 1.58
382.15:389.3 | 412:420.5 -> 2.18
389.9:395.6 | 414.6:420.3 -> 1.98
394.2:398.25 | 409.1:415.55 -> 1.84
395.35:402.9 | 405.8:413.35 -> 1.29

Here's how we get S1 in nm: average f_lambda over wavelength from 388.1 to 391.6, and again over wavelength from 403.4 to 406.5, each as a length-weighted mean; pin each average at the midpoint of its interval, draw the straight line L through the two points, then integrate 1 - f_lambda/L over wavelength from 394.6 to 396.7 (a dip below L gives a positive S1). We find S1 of 0.38 nm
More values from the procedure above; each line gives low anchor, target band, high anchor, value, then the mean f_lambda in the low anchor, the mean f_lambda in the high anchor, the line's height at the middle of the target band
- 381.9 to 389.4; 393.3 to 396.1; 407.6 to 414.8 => 0.56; 16.3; 30.3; 21.3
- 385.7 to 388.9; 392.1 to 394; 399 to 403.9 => 0.92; 17.3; 28.7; 21.9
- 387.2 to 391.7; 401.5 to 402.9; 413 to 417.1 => -0.24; 19.6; 30.9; 25.2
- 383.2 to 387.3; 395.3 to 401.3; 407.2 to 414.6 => 0.26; 16.8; 30.2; 23.6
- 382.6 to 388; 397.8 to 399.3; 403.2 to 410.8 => -0.19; 16.2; 28.6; 23.8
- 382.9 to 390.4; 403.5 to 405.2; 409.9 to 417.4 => -0.17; 17.4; 30.6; 26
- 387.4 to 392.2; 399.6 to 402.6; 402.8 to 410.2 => -0.37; 19.7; 28.6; 25.7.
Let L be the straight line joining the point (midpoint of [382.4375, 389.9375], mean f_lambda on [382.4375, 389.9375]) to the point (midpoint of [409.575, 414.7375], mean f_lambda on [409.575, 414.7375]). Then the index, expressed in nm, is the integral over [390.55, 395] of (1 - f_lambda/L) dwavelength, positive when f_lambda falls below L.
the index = 0.82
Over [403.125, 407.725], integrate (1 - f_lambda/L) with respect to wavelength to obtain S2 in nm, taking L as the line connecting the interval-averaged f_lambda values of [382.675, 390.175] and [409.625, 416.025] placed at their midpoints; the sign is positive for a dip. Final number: -0.227 nm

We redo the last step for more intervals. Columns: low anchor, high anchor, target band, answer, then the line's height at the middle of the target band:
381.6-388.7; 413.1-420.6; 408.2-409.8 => -0.26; 26.9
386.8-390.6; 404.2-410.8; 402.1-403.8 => -0.15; 26.1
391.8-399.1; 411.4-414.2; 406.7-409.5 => -0.26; 27.5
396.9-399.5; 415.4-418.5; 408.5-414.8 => -0.40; 28.7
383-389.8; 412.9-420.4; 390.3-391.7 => -0.16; 19.2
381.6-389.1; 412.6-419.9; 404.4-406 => -0.15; 25.4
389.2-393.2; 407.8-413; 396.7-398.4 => 0.37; 22.9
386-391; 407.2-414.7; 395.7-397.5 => 0.78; 22.9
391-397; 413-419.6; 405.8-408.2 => -0.32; 24.6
